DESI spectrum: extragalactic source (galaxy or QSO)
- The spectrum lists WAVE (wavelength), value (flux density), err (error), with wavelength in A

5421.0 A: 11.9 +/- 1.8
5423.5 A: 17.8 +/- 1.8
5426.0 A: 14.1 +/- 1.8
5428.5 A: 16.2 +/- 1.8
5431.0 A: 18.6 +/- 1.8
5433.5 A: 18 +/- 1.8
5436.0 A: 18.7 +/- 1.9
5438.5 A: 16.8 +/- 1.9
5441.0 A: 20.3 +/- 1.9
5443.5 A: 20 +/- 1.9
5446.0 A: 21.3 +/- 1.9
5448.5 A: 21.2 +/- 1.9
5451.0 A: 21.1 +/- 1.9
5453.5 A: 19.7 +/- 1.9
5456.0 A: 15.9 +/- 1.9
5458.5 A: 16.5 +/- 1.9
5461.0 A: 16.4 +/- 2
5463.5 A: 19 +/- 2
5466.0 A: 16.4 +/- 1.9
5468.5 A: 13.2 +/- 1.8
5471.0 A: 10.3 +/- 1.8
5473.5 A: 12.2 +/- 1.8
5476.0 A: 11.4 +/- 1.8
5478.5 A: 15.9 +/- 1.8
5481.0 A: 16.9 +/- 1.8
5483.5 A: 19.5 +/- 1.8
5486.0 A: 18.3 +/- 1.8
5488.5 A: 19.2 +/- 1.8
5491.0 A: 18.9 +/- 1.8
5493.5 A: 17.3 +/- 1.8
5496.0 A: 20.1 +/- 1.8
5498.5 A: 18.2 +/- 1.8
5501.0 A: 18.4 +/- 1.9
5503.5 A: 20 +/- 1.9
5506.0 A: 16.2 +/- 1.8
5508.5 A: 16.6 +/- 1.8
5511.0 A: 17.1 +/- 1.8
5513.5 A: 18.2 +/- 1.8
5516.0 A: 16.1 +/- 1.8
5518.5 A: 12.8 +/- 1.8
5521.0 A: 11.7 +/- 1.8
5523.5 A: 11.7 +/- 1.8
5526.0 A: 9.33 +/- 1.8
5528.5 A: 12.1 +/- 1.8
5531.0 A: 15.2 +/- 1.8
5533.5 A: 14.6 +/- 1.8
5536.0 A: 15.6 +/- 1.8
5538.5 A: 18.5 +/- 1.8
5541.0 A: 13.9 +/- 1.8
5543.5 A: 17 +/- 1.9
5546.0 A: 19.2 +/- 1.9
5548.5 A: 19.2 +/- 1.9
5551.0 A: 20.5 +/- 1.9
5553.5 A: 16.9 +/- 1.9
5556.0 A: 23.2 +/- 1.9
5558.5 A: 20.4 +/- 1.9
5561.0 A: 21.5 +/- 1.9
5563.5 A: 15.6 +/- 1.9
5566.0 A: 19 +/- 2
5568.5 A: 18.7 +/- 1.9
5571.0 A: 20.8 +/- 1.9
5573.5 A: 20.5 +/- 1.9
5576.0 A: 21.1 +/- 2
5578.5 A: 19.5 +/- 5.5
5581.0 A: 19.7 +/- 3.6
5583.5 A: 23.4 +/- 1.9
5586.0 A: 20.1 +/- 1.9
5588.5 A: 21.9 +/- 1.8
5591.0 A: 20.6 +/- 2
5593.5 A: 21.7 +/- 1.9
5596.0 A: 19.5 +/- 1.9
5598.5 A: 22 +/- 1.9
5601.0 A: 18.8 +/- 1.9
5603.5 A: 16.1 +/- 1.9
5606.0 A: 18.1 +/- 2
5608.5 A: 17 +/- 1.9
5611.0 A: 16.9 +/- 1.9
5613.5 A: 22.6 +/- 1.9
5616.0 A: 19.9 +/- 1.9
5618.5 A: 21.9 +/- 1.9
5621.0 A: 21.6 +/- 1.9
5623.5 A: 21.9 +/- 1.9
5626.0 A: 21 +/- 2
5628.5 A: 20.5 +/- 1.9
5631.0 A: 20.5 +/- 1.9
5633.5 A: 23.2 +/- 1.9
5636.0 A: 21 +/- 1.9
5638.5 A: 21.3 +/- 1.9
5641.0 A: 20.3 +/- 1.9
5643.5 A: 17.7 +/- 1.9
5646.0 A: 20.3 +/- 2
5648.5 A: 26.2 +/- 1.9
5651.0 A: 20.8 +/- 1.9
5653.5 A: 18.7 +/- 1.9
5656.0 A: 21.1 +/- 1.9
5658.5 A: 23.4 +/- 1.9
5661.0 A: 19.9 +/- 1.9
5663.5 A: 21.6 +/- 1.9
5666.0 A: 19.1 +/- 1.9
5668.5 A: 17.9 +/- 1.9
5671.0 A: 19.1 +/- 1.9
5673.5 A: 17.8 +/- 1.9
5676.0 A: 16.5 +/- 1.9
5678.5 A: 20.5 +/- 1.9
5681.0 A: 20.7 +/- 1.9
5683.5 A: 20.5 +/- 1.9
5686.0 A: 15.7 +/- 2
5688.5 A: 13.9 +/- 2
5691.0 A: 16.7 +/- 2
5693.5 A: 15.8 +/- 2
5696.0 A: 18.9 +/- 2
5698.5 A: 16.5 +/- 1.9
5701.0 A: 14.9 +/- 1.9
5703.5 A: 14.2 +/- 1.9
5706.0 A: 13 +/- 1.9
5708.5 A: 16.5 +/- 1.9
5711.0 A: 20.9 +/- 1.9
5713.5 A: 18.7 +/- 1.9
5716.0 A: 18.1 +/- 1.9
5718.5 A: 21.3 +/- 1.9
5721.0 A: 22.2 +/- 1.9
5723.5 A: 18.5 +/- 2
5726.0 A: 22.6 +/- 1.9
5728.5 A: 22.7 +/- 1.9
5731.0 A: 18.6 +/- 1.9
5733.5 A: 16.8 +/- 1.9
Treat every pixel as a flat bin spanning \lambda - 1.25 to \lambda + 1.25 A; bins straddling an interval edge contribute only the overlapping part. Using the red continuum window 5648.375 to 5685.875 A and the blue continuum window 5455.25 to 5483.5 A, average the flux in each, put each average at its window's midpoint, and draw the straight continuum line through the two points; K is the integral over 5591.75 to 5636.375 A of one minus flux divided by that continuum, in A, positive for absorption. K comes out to -3.8 A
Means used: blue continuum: 15.1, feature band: 20.2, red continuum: 19.9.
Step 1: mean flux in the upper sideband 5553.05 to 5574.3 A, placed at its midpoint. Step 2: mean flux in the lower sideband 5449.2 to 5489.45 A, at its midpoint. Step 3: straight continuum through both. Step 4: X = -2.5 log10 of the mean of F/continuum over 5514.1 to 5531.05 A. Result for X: 0.39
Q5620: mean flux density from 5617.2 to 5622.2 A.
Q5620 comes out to 21.7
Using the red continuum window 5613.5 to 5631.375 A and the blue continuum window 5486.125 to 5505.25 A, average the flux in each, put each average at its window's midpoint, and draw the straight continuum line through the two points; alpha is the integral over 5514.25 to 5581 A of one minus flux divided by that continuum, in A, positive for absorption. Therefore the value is 8.9 A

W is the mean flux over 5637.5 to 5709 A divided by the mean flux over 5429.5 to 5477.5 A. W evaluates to 1.08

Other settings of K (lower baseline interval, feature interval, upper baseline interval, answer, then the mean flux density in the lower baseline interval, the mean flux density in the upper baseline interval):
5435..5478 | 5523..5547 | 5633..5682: 4.7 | 17.1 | 20.3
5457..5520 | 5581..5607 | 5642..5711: -3.8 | 16.6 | 18.5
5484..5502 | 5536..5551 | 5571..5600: 1.7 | 18.7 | 20.9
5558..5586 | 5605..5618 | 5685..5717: -0.1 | 20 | 16.4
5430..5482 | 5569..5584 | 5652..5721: -2.4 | 17.1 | 18.3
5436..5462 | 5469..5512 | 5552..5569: 5.2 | 18.9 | 19.4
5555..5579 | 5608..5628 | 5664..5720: -1.5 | 20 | 17.7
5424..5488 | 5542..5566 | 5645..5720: -1.9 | 17.1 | 18.6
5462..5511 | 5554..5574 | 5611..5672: -1.1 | 16.7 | 20.8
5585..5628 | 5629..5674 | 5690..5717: -5.0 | 20.1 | 16.7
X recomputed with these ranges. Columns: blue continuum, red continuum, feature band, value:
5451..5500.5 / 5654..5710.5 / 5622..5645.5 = -0.177 mag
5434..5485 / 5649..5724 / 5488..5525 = 0.044 mag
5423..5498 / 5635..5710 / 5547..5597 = -0.121 mag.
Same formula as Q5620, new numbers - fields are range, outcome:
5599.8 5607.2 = 17.7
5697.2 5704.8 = 15.2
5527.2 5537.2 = 14.3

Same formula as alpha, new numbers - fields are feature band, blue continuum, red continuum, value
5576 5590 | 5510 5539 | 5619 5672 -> -2.8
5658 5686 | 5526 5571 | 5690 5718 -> -4.0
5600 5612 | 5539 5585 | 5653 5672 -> 1.5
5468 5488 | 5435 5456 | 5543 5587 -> 4.8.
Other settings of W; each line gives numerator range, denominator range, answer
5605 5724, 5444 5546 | 1.18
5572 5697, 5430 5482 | 1.16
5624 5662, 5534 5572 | 1.14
